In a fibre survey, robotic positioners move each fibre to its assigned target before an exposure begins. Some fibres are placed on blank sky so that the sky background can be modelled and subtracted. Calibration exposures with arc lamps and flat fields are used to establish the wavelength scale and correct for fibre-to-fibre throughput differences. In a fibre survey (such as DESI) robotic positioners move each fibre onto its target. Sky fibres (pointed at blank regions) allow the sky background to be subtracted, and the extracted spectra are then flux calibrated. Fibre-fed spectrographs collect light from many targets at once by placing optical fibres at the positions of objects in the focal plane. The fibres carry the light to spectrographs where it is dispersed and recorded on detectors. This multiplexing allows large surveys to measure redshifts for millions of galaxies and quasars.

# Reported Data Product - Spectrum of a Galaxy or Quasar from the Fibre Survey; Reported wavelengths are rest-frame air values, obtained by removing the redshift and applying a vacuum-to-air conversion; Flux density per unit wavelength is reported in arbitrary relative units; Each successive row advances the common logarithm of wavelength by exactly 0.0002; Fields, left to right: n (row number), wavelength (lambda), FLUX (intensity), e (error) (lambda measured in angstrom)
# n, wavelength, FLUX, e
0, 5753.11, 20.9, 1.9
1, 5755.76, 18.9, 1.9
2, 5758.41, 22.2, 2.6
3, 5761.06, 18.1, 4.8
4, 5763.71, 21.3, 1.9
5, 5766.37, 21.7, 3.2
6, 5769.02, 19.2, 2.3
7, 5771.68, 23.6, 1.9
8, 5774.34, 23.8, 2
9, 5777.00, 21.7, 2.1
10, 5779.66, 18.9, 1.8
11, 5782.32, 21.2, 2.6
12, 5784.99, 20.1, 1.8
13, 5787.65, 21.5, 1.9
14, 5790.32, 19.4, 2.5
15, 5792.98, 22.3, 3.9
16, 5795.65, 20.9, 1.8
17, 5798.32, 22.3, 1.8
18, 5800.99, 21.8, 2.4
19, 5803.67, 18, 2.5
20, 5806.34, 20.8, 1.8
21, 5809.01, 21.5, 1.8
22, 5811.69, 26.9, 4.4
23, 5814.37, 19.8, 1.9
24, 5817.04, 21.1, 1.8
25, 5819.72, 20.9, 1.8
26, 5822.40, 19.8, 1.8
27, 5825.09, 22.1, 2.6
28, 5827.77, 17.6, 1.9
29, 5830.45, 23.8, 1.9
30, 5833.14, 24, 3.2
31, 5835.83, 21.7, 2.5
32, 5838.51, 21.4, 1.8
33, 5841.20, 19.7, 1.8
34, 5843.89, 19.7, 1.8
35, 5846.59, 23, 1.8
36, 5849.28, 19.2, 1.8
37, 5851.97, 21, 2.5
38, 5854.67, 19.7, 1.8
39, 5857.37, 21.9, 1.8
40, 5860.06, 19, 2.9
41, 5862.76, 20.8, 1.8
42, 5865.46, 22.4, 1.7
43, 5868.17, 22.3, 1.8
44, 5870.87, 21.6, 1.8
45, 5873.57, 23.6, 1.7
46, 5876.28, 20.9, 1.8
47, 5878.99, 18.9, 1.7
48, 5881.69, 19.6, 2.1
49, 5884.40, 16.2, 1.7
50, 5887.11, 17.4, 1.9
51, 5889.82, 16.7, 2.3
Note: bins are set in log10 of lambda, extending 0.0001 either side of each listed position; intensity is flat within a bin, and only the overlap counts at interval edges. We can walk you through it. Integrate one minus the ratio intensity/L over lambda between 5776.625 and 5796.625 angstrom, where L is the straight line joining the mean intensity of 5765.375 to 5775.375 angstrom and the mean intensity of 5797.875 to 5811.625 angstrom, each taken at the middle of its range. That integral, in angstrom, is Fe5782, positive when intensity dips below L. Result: 0.9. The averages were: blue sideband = 22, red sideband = 21.3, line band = 20.7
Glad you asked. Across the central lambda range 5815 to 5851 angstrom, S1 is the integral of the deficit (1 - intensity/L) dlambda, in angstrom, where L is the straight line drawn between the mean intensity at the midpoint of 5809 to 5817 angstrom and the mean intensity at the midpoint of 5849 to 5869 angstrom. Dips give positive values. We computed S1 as 1.3 angstrom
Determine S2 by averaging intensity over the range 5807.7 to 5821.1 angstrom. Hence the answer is 22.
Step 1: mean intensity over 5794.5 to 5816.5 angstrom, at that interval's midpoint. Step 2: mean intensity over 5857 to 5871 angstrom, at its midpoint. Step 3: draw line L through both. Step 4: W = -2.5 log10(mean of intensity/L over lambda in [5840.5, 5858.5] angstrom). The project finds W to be 0.04 mag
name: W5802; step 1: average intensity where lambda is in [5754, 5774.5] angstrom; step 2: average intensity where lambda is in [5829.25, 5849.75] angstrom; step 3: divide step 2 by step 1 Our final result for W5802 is 1.0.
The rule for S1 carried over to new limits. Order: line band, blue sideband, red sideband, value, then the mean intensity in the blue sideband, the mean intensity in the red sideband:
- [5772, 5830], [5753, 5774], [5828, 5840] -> 1.2 angstrom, 20.9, 22.2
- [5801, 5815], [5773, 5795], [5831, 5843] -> -0.1 angstrom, 21.1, 21.8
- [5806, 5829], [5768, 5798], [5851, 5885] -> -0.2 angstrom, 21.2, 20.7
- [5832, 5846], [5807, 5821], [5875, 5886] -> -0.4 angstrom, 22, 18.9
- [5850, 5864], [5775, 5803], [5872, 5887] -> -0.3 angstrom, 21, 19.7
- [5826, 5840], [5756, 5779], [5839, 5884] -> -0.5 angstrom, 21.3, 20.7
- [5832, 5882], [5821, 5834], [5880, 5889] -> -4.2 angstrom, 21.4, 17.7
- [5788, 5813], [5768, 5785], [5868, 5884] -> -0.4 angstrom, 21.3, 20.8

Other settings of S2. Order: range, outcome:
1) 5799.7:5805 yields 19.9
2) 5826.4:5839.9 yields 21.7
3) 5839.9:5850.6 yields 20.4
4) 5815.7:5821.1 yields 21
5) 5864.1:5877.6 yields 22.2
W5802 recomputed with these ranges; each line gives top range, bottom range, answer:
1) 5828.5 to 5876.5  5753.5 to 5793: 1.02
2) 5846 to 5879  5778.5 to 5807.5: 1.02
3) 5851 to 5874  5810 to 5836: 0.98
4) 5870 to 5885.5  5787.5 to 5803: 0.95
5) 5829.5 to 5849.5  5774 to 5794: 1.03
